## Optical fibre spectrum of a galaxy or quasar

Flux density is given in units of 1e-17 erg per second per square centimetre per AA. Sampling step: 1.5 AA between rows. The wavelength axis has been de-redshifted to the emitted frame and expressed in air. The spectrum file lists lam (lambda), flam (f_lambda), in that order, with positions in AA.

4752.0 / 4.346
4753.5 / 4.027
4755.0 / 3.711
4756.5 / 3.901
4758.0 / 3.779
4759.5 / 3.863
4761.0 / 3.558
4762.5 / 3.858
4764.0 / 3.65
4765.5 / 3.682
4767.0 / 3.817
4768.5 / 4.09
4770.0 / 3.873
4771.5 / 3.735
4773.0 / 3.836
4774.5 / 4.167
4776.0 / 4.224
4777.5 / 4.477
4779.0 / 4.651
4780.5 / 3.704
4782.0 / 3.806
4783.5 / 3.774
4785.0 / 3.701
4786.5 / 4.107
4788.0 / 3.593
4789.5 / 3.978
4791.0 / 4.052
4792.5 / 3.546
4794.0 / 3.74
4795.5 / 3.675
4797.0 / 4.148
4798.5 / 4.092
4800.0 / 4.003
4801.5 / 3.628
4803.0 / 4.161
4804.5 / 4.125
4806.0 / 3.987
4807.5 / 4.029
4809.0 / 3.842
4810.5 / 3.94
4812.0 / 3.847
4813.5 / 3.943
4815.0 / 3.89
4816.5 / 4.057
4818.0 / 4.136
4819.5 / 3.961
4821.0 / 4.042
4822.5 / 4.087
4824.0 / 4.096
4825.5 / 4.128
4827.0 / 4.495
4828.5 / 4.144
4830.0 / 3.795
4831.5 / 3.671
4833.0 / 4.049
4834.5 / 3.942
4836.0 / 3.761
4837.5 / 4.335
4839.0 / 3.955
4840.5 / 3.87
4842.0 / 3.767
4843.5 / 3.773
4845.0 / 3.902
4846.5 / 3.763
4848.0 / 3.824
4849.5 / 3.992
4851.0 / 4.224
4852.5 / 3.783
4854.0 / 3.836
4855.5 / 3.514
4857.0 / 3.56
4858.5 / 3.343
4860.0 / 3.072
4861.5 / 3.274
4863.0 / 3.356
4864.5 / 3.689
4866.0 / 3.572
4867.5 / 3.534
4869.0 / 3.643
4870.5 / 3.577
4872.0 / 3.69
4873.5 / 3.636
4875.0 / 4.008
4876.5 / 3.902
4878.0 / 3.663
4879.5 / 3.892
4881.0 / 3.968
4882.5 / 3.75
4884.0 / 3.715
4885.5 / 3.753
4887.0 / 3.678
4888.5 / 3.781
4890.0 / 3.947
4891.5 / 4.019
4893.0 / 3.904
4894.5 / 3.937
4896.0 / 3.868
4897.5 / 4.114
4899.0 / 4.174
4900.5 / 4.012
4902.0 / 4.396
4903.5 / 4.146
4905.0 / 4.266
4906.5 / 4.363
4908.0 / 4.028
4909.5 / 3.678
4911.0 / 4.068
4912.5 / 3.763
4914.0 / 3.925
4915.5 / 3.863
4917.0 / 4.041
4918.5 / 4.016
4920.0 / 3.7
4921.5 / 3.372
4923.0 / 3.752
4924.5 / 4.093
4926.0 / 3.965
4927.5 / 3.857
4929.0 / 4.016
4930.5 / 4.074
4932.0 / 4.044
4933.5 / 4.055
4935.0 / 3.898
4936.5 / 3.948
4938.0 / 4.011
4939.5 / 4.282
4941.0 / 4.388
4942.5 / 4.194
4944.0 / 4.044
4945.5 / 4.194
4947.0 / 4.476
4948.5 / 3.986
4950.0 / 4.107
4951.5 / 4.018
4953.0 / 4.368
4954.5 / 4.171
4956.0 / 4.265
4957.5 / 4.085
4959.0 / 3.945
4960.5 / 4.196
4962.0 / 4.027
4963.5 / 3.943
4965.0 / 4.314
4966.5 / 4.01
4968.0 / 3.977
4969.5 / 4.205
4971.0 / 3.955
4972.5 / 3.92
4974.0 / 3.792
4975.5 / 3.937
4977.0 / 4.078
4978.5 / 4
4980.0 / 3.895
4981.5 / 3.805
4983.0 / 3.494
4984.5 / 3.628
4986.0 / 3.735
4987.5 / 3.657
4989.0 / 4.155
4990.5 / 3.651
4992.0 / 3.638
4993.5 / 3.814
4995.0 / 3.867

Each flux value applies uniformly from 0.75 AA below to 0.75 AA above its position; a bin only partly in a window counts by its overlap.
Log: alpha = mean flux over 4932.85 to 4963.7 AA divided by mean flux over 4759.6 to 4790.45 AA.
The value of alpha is 1.05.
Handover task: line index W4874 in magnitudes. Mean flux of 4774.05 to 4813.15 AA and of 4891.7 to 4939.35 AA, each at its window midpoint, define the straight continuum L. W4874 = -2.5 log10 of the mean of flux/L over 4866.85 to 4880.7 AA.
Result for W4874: 0.07 mag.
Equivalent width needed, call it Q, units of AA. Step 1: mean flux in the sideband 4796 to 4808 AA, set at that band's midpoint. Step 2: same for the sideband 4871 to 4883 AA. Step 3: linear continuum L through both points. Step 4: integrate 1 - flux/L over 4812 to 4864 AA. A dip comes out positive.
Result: 0.7 AA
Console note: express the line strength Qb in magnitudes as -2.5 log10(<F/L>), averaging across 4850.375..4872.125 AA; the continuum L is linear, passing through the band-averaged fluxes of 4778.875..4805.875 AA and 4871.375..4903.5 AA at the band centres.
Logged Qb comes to 0.10 mag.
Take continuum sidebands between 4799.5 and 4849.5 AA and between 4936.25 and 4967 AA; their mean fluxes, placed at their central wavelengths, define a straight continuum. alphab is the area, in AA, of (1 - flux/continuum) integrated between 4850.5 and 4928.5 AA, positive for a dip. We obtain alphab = 4.6 AA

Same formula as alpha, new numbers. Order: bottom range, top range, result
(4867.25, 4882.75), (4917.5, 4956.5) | 1.08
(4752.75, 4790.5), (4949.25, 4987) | 1.02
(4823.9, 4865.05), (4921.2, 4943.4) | 1.05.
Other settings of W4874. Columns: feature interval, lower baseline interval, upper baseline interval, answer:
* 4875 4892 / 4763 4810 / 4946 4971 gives 0.058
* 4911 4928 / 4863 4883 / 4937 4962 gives 0.036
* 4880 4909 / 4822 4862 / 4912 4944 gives -0.017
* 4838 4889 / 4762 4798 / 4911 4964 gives 0.073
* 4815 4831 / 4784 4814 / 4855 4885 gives -0.074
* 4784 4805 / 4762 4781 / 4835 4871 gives 0.004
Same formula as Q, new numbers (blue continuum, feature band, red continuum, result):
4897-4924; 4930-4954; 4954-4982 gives -0.74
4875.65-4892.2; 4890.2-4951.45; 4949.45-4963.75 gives -0.80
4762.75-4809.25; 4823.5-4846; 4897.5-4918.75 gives 0.04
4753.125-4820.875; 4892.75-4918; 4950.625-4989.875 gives -0.47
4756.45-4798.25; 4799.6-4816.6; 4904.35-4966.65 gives -0.11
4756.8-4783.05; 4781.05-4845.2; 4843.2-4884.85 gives -2.10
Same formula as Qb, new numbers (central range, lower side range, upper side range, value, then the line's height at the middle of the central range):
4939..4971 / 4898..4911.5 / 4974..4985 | -0.058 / 3.93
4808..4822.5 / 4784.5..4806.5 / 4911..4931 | -0.019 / 3.9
